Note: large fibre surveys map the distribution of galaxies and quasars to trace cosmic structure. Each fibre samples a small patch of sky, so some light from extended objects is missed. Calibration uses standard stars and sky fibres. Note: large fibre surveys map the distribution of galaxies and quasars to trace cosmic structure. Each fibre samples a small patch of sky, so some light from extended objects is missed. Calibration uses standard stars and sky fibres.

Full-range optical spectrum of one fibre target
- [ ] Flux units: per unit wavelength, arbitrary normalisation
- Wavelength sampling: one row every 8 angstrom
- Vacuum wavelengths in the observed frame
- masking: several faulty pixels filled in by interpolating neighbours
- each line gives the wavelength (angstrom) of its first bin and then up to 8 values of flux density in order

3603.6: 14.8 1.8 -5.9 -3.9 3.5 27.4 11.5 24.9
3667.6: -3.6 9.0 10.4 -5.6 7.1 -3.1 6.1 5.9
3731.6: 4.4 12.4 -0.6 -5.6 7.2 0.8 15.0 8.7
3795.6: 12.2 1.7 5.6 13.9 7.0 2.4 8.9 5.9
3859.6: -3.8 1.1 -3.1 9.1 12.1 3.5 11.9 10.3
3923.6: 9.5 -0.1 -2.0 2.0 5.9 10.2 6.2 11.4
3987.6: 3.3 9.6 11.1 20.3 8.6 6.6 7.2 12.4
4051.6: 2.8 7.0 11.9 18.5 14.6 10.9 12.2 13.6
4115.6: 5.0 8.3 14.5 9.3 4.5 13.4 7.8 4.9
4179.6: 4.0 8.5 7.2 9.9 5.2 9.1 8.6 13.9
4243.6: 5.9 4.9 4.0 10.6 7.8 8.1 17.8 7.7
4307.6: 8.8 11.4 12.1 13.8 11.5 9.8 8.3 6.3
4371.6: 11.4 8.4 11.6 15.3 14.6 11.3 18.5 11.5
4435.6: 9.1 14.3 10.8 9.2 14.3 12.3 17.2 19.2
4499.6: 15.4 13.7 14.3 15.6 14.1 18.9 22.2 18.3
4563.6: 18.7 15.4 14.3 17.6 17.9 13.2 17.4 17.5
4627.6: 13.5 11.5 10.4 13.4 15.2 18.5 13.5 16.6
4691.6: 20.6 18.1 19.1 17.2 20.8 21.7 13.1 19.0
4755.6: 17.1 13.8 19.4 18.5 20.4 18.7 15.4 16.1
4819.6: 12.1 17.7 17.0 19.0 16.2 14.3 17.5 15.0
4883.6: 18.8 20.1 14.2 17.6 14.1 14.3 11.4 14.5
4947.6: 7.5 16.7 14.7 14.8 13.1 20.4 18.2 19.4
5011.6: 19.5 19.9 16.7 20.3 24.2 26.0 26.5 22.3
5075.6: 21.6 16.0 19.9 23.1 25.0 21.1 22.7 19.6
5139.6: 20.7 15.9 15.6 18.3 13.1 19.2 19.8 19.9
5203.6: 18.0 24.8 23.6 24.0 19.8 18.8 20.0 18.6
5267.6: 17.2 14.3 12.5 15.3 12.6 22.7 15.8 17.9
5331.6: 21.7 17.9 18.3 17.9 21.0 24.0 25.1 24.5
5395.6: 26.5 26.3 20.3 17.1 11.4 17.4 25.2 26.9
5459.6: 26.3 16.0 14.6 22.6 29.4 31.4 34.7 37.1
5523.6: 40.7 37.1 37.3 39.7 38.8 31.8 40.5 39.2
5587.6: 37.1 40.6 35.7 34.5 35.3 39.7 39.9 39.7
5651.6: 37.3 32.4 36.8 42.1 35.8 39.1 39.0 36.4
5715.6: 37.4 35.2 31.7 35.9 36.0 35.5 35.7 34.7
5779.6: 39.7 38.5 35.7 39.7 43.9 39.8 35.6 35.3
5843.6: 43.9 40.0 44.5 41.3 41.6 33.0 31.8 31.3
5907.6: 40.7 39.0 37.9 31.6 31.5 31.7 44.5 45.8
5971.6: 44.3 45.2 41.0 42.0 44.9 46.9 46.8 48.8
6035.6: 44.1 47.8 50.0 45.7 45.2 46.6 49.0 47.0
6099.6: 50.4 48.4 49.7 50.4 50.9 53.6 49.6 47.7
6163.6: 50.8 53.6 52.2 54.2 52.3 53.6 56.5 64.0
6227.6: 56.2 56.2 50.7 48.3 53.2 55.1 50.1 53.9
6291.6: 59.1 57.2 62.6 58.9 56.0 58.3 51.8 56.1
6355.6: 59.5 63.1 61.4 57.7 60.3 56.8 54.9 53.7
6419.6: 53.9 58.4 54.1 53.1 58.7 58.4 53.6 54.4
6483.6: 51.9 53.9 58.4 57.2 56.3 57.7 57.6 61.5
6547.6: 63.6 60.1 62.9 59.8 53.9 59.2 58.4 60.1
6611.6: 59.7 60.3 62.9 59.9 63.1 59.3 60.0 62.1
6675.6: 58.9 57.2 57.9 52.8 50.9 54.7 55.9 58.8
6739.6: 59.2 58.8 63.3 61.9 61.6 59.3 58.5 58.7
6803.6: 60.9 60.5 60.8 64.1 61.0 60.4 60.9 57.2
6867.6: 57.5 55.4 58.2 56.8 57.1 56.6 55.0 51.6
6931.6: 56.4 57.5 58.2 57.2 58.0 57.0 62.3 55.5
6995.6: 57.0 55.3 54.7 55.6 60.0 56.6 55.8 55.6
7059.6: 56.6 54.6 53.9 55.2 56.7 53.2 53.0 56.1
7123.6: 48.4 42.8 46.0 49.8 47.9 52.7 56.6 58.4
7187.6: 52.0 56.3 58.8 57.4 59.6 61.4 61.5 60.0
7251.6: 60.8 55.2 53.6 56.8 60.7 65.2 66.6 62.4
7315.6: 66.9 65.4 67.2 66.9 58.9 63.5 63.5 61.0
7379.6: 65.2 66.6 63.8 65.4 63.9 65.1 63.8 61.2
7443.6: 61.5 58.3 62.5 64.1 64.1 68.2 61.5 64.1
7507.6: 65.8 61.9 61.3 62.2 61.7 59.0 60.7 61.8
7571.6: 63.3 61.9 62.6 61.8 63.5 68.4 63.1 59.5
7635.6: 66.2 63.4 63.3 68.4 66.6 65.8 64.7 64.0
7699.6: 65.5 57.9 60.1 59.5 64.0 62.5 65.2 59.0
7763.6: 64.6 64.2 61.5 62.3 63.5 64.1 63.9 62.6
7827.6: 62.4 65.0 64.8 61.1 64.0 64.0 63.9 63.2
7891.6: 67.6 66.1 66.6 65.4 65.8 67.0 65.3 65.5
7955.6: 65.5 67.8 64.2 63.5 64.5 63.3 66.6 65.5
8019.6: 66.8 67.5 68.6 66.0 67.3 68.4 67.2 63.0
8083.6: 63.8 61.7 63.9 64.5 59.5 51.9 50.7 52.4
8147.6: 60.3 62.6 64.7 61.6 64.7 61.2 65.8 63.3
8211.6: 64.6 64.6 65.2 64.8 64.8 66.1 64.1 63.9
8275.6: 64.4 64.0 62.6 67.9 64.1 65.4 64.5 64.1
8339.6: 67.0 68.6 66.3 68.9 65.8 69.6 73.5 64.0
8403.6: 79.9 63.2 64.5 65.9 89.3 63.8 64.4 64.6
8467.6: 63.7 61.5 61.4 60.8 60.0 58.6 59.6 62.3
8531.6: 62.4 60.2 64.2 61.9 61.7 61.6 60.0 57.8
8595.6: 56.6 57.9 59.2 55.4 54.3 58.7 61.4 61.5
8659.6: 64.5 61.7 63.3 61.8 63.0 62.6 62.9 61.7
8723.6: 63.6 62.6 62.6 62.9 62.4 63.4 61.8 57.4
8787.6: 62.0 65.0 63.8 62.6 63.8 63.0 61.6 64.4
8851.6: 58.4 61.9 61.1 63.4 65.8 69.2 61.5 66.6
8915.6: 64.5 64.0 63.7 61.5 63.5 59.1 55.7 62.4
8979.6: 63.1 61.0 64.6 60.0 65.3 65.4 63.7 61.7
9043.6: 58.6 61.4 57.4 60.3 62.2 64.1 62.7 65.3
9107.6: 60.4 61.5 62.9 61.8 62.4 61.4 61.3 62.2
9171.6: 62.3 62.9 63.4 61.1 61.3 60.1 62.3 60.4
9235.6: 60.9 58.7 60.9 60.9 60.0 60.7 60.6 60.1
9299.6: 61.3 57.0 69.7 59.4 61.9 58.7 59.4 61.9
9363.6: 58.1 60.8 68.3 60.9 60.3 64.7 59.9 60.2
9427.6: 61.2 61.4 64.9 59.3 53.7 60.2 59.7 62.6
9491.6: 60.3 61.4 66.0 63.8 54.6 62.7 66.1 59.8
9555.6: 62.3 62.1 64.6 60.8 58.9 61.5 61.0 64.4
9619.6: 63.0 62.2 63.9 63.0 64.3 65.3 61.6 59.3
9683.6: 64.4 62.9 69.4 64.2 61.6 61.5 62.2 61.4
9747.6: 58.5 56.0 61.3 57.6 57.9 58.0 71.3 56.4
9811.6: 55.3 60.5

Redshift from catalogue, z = 0.38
